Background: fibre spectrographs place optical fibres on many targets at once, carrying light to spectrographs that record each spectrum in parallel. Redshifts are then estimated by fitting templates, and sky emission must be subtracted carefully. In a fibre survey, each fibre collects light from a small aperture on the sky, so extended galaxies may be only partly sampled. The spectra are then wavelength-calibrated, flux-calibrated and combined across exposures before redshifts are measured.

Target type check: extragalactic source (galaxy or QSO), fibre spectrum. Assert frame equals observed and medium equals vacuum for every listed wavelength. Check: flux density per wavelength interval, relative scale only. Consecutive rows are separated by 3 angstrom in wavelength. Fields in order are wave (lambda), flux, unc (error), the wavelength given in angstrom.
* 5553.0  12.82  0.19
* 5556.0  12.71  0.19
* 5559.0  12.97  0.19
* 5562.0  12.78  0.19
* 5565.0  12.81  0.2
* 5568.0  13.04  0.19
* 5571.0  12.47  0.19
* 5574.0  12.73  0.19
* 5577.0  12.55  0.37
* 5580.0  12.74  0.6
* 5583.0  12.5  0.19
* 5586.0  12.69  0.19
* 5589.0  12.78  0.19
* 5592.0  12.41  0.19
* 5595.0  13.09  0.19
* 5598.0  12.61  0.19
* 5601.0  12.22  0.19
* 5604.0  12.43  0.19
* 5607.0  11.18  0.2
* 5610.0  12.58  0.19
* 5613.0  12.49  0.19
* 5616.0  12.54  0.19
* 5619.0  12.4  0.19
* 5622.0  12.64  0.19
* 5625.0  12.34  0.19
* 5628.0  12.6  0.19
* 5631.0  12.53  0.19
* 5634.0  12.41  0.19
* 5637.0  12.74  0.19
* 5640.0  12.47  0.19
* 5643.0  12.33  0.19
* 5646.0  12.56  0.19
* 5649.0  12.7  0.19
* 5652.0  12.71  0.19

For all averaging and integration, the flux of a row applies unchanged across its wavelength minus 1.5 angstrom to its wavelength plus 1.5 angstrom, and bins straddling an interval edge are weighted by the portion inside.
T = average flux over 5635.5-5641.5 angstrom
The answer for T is 12.6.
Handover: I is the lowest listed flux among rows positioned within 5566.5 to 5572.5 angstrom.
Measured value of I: 12.47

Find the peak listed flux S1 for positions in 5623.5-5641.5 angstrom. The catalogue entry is 12.74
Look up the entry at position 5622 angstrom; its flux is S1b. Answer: 12.64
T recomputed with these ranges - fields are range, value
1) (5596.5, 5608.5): 12.1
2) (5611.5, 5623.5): 12.5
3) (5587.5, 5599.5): 12.7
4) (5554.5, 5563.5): 12.8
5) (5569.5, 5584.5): 12.6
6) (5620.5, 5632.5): 12.5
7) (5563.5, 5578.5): 12.7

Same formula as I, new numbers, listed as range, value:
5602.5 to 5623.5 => 11.18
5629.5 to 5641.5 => 12.41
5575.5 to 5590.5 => 12.5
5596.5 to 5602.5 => 12.22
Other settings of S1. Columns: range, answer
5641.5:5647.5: 12.56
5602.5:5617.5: 12.58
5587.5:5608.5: 13.09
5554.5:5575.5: 13.04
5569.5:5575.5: 12.73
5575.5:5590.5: 12.78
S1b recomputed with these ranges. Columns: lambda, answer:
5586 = 12.69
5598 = 12.61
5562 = 12.78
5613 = 12.49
